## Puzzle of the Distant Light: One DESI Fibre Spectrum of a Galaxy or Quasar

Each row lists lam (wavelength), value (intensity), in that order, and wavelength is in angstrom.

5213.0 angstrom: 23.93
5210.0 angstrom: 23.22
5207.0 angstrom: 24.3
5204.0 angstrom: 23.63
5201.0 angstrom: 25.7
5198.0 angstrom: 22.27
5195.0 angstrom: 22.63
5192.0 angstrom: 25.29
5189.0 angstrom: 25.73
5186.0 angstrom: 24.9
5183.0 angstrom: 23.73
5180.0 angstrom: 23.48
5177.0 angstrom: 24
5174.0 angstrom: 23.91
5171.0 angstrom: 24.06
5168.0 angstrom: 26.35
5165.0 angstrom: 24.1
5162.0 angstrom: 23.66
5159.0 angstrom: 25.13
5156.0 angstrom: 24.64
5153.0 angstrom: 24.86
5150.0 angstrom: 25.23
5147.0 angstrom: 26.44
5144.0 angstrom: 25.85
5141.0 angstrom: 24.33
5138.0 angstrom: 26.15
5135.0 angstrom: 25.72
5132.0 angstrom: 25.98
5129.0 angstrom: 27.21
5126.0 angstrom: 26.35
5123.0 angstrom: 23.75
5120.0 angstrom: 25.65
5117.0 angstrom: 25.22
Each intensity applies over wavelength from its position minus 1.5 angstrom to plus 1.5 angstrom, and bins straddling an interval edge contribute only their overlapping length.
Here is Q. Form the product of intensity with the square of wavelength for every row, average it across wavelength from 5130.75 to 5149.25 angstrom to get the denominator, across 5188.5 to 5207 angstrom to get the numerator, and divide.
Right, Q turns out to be 0.96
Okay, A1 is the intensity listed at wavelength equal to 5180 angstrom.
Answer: 23.48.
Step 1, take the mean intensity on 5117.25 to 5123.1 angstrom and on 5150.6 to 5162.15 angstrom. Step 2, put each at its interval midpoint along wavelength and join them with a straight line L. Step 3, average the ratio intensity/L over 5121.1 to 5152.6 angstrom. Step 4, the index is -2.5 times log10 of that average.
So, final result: -0.03 mag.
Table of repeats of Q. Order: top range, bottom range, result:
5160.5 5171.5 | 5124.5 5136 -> 0.95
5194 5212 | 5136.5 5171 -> 0.96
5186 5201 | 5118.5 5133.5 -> 0.96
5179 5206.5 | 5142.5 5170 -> 0.98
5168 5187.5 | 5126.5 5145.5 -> 0.95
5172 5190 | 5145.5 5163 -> 0.98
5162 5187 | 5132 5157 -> 0.96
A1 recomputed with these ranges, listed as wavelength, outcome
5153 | 24.86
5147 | 26.44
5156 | 24.64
